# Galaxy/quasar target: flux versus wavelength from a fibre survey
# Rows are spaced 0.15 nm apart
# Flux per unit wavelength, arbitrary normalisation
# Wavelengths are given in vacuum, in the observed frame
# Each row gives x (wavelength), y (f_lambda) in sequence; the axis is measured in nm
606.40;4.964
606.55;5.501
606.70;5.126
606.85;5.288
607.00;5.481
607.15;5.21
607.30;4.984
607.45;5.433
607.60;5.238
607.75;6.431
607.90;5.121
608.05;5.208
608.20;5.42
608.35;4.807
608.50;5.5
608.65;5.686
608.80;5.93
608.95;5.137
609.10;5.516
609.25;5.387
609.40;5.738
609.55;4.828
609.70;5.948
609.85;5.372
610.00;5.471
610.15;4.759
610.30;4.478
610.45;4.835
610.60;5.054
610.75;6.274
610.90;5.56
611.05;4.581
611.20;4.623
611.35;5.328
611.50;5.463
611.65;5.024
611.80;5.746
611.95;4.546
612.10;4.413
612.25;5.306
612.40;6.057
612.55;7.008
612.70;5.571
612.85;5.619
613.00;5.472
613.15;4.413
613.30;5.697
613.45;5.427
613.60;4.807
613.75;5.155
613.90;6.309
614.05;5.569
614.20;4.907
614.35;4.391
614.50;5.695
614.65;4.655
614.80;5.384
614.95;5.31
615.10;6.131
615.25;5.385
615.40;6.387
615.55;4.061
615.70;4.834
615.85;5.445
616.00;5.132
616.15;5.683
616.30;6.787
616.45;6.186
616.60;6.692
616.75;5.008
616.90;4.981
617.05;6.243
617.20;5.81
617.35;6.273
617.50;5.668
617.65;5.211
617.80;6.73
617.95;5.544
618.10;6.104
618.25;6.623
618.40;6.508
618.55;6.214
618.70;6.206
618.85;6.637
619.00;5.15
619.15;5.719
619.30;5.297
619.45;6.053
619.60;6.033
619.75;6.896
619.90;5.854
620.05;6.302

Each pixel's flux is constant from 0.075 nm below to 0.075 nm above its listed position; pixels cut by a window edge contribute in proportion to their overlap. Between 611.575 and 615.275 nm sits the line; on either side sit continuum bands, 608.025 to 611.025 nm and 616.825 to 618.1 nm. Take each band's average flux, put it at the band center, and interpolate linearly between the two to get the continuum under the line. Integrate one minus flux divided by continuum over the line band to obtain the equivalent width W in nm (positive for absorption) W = 0.143 nm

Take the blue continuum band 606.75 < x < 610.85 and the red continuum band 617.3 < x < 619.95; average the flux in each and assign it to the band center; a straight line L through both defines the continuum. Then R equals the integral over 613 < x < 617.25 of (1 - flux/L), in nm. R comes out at 0.26 nm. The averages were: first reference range 5.35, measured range 5.44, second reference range 6.04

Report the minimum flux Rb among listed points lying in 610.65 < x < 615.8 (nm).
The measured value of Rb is 4.061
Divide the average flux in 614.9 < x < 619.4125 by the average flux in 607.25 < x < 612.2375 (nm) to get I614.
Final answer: 1.1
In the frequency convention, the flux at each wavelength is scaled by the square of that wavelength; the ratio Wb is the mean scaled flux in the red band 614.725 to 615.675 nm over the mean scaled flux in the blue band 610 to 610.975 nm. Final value 1.1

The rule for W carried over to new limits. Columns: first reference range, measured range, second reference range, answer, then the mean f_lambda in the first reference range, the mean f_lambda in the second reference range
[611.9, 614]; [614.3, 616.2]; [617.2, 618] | 0.13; 5.43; 5.89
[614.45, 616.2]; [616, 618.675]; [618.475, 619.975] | -0.15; 5.33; 6.01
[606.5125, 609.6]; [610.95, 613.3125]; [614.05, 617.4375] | 0.07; 5.38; 5.52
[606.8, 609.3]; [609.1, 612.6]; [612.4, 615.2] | 0.08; 5.4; 5.43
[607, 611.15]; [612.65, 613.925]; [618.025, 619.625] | 0.07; 5.33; 6.05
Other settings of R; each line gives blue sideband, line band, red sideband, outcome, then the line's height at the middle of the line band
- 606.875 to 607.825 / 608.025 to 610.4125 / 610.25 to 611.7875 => -0.01 nm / 5.3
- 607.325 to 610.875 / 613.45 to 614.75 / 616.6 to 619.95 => 0.11 nm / 5.69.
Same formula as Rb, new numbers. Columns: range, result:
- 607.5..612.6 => 4.413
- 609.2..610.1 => 4.828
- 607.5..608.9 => 4.807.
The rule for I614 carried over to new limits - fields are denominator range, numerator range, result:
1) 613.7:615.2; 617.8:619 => 1.16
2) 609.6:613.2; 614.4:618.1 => 1.07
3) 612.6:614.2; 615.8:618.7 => 1.10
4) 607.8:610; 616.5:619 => 1.11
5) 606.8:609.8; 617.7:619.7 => 1.12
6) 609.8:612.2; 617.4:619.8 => 1.18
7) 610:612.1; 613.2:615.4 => 1.06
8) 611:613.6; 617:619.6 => 1.13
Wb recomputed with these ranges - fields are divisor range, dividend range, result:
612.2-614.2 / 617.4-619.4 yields 1.10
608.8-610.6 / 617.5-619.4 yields 1.17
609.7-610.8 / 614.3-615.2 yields 1.03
